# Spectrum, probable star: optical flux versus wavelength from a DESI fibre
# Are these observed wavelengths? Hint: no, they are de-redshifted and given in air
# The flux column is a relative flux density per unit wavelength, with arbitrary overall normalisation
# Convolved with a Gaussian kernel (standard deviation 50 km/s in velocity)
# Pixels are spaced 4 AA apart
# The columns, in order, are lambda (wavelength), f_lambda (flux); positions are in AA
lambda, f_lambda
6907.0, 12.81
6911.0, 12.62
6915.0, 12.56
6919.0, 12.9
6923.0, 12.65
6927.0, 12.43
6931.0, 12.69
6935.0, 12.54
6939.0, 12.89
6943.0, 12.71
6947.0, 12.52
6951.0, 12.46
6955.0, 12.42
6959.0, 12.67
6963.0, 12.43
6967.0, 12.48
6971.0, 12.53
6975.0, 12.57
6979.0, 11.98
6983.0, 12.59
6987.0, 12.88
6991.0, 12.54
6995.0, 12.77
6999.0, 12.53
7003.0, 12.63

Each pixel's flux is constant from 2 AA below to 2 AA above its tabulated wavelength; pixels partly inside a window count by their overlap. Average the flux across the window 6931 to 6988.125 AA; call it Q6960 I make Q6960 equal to 12.5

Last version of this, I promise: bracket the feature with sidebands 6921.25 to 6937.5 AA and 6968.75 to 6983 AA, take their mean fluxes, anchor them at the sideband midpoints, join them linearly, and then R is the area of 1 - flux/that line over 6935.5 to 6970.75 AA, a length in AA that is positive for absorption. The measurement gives -0.23 AA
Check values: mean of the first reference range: 12.6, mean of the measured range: 12.6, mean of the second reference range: 12.4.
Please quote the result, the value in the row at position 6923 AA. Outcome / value 12.65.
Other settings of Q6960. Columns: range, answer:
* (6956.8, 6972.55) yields 12.5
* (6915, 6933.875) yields 12.7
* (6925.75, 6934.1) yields 12.6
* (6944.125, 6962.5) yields 12.5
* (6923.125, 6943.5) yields 12.6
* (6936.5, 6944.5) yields 12.8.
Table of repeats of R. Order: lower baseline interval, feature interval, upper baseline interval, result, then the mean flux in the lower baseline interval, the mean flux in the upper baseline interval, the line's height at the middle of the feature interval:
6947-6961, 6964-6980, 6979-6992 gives 0.2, 12.5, 12.6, 12.5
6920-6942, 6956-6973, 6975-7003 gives 0.1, 12.7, 12.6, 12.6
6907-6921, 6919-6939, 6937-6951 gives 0.1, 12.7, 12.7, 12.7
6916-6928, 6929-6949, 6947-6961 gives -0.1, 12.7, 12.5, 12.6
